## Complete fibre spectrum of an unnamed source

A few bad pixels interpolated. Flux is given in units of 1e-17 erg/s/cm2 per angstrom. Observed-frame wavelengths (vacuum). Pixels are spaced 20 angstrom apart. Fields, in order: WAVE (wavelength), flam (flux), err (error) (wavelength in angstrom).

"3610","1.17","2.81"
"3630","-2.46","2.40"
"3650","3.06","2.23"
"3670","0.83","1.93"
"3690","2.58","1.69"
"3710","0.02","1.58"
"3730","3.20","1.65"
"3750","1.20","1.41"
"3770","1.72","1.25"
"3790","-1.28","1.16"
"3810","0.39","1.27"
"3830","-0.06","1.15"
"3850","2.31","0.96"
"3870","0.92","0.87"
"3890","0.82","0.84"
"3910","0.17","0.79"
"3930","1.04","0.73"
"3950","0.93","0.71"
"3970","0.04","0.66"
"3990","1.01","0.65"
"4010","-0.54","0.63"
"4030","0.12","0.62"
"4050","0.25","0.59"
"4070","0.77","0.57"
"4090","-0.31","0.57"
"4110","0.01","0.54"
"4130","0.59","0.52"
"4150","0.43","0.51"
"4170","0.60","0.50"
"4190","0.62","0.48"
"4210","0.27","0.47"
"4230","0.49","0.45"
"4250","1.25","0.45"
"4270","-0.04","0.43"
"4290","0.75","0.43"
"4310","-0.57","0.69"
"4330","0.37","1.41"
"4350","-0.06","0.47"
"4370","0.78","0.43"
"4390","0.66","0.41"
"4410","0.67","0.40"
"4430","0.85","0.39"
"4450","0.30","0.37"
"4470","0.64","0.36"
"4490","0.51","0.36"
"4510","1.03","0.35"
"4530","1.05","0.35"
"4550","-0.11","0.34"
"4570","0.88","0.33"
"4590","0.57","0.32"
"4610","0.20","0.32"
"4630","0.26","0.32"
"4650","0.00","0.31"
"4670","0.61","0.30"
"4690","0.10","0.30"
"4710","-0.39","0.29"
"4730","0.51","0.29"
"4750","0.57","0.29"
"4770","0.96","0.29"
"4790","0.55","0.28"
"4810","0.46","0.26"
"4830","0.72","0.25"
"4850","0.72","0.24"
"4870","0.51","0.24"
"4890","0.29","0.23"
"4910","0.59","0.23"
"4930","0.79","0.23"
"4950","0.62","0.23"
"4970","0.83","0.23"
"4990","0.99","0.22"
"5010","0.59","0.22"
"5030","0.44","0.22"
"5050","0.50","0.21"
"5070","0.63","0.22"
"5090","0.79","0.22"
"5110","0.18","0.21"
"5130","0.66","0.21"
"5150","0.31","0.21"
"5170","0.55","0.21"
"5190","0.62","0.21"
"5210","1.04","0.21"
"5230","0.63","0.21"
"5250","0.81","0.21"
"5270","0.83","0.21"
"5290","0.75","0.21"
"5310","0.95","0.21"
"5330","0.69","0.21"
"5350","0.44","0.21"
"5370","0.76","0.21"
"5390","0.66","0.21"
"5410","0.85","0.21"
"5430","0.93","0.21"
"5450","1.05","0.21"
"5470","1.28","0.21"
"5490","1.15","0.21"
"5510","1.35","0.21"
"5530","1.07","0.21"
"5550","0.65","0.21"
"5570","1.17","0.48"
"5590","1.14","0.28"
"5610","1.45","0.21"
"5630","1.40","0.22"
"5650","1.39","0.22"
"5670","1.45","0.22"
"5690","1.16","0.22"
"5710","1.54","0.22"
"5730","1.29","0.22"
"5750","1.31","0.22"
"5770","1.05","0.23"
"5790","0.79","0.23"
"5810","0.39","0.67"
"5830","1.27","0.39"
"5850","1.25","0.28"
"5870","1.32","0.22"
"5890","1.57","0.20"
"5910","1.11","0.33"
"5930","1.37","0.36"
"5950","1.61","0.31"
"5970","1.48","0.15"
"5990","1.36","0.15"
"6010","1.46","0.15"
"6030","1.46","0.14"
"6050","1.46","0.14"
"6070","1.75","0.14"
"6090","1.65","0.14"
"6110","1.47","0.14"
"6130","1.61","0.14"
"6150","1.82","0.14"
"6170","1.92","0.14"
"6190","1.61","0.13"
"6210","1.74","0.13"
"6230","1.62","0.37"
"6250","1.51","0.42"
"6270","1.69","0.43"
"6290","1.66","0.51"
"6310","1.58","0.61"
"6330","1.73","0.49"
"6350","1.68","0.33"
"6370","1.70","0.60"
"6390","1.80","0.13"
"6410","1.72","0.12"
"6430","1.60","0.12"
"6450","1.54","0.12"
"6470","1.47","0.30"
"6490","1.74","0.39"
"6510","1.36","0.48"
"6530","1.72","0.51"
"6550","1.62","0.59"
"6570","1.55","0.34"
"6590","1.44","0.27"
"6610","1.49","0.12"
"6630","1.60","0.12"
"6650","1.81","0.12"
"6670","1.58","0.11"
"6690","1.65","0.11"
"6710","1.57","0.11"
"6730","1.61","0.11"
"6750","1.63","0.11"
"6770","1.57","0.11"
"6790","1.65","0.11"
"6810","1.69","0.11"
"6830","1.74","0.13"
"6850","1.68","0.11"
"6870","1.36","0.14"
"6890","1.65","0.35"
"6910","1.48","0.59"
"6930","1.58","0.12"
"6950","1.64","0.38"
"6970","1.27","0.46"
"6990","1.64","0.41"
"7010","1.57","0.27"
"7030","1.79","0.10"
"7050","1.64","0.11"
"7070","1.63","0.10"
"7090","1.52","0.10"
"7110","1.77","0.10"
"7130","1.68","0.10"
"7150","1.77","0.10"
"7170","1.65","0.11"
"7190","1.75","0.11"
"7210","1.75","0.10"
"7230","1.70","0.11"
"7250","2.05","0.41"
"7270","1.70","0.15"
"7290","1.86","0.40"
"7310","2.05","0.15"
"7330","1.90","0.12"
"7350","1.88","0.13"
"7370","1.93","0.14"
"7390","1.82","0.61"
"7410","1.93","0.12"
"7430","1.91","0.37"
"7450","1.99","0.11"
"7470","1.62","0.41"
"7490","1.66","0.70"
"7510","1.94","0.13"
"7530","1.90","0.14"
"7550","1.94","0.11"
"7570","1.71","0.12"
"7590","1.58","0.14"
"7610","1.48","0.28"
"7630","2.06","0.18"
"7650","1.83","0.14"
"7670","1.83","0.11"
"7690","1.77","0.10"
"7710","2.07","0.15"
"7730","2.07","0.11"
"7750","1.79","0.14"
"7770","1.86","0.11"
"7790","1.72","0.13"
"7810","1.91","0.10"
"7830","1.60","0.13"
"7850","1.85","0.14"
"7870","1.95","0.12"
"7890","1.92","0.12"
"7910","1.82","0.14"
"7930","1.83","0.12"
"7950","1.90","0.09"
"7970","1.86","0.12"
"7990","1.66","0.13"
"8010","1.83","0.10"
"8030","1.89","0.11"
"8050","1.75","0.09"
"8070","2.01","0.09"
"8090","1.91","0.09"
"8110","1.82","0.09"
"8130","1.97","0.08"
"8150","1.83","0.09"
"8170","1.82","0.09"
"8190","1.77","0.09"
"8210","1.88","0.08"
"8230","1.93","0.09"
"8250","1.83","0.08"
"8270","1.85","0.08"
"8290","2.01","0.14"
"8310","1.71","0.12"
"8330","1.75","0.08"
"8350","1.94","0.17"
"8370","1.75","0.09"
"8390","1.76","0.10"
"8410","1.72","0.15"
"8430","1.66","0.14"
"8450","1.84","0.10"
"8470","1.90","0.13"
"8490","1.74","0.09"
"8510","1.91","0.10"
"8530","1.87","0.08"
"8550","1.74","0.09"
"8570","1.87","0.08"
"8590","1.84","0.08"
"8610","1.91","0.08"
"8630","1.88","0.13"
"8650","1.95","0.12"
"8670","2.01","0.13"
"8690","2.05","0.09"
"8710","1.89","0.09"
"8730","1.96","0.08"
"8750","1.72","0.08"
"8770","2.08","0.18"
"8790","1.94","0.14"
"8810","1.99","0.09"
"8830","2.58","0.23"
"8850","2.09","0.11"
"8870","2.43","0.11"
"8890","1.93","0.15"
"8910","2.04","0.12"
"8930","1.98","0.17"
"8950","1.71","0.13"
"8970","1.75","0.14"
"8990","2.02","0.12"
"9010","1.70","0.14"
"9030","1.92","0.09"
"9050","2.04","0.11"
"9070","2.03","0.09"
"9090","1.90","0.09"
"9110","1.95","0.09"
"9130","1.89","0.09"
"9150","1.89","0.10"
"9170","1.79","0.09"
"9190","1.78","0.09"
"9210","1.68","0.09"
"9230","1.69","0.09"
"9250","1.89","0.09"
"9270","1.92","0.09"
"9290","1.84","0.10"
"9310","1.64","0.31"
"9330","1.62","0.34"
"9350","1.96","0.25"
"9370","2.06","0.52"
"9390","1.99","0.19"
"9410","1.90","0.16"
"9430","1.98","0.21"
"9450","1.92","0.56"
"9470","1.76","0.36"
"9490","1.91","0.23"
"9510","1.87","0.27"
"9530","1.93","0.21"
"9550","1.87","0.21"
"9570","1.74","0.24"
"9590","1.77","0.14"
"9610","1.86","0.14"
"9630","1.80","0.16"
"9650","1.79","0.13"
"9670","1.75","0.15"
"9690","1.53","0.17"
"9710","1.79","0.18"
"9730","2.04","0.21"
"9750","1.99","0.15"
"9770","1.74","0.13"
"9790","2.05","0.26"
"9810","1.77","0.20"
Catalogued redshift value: 0.346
